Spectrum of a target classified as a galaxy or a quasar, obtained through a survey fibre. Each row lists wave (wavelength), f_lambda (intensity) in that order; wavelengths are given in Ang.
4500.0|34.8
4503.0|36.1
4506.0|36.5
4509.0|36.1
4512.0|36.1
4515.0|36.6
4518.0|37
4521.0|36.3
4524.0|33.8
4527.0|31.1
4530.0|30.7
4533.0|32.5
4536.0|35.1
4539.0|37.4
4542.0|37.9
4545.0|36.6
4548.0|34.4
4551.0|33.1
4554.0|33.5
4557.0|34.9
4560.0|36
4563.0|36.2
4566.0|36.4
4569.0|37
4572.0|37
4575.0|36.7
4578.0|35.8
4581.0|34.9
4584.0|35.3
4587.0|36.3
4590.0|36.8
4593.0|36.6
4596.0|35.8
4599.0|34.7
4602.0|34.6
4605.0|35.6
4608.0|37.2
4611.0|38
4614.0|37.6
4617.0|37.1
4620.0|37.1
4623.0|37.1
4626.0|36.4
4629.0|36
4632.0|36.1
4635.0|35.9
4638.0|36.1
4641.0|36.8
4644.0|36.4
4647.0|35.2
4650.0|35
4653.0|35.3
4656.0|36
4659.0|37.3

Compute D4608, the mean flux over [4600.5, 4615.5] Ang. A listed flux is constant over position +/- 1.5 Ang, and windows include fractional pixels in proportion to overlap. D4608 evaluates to 36.6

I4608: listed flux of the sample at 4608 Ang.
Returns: 37.2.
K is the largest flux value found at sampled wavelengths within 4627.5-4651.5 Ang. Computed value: 36.8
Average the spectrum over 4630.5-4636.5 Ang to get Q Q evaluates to 36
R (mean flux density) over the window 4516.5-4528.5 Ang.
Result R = 34.5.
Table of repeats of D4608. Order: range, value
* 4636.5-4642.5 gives 36.4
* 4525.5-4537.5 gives 32.4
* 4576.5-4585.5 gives 35.3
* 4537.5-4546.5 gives 37.3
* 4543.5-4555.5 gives 34.4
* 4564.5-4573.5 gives 36.8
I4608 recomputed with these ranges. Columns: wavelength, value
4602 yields 34.6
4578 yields 35.8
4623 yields 37.1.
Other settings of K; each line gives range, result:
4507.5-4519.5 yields 37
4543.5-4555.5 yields 36.6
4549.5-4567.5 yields 36.4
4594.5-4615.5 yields 38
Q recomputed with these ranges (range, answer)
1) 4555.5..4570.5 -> 36.1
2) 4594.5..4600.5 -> 35.2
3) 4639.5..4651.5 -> 35.9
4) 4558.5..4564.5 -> 36.1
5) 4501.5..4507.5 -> 36.3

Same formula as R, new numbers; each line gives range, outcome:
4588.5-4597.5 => 36.4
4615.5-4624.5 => 37.1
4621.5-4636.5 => 36.3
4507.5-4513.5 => 36.1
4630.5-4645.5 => 36.3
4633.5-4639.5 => 36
